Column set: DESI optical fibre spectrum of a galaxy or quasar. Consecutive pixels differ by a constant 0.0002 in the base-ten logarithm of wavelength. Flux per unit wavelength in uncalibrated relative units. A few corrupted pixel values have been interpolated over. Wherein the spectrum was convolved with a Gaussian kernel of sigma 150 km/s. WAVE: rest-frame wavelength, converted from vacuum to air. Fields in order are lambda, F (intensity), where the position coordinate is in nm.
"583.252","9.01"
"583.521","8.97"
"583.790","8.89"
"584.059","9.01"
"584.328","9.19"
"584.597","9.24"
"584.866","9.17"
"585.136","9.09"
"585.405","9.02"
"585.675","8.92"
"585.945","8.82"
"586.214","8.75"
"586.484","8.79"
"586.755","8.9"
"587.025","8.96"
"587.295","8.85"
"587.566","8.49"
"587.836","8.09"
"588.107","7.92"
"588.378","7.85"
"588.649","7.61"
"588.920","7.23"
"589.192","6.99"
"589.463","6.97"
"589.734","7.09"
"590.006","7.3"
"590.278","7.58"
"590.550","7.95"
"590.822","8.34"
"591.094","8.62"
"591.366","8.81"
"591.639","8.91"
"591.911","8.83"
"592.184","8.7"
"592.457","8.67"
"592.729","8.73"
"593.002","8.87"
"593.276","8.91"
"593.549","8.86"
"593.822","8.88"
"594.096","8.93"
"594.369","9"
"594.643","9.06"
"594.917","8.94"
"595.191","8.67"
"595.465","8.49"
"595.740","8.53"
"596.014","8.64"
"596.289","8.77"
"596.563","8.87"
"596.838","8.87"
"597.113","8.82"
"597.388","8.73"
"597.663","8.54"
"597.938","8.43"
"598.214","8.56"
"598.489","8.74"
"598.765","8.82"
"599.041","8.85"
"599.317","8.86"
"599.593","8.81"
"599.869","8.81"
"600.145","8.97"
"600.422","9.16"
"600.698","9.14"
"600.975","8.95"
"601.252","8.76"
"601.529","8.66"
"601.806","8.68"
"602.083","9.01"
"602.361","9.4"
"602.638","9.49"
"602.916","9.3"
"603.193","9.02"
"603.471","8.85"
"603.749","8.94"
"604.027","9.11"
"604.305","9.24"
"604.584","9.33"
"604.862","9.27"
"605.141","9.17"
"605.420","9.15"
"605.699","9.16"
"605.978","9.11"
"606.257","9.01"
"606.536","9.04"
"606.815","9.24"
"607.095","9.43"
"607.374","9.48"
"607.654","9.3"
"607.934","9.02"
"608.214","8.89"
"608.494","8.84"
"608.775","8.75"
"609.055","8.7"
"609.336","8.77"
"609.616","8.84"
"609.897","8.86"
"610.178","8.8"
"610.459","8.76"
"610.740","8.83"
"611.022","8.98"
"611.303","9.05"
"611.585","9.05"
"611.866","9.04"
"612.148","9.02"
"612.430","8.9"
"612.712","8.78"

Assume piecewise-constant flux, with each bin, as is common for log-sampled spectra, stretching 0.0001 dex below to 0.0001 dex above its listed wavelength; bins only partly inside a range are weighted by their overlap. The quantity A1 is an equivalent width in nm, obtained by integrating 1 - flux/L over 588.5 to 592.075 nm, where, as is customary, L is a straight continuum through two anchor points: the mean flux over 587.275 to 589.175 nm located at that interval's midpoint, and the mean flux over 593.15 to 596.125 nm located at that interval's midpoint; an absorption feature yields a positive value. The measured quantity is 0.14 nm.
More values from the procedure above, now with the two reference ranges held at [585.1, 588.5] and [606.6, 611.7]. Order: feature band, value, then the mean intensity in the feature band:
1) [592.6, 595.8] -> -0.028 nm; 8.83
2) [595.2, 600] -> 0.049 nm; 8.71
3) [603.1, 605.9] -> -0.069 nm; 9.12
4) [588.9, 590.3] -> 0.246 nm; 7.16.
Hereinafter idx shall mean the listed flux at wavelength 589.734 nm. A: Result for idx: 7.09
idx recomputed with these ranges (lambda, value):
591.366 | 8.81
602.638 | 9.49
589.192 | 6.99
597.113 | 8.82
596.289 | 8.77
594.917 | 8.94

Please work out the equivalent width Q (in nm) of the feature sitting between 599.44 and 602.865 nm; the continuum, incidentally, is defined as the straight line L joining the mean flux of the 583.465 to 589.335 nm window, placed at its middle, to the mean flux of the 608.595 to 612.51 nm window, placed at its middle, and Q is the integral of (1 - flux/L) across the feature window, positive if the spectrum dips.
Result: -0.09 nm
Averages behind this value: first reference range 8.57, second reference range 8.88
